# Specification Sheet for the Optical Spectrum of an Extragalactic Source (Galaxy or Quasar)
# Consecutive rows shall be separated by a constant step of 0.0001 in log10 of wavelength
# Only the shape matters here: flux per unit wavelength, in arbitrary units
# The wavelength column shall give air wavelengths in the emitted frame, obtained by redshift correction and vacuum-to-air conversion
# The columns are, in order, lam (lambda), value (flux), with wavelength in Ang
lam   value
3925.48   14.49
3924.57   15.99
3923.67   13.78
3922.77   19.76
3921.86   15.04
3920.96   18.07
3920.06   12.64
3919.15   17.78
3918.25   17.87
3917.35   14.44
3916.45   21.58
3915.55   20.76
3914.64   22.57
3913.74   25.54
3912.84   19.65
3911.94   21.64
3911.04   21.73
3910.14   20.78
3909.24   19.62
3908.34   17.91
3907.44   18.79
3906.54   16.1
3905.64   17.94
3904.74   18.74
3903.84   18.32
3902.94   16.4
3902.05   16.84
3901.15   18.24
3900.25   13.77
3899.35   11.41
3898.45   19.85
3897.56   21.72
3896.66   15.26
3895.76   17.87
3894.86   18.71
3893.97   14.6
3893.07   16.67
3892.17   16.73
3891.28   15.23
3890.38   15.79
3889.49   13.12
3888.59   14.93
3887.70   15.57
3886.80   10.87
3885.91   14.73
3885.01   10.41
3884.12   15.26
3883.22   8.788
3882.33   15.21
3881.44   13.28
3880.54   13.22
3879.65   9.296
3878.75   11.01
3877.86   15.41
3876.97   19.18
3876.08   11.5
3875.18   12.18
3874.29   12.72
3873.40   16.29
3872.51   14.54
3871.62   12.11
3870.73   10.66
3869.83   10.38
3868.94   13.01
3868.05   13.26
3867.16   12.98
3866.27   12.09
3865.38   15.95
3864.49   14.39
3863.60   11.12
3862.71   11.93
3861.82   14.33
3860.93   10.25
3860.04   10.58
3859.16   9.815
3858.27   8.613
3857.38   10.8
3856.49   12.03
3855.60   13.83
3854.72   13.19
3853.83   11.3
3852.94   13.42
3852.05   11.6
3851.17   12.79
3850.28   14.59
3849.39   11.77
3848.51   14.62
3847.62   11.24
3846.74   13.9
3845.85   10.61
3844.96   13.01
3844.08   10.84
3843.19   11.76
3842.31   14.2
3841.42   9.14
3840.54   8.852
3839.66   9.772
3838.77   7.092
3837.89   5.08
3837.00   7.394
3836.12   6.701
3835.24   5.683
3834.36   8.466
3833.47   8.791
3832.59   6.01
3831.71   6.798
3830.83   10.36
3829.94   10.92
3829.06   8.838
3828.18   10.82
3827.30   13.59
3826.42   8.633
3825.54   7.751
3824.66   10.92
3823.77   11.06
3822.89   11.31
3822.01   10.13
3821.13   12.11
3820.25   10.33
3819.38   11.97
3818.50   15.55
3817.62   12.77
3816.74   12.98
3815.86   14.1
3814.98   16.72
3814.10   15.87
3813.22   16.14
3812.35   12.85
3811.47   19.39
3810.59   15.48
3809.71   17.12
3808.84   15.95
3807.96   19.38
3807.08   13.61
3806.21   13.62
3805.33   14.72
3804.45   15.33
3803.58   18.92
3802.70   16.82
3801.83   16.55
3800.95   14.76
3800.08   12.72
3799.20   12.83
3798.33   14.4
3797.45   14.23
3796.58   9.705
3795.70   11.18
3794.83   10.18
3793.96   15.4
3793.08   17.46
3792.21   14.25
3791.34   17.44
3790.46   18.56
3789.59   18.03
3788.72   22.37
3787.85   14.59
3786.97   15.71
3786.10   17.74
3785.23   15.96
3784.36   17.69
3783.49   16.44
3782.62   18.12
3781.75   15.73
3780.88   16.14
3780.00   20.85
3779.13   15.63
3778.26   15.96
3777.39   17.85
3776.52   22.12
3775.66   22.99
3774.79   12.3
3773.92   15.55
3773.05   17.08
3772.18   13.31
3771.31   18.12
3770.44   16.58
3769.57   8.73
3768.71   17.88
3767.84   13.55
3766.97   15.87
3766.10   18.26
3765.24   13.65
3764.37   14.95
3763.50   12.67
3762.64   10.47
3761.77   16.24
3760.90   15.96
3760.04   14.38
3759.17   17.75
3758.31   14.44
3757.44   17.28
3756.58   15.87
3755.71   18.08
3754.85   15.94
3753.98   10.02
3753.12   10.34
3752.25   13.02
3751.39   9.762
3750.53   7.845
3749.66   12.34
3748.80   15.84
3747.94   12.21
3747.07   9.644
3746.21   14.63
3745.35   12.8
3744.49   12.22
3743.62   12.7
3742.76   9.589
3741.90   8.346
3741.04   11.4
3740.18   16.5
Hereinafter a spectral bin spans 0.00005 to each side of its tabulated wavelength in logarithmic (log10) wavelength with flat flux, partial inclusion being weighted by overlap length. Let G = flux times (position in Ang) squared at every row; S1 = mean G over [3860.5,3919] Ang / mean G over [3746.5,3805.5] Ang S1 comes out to 1.09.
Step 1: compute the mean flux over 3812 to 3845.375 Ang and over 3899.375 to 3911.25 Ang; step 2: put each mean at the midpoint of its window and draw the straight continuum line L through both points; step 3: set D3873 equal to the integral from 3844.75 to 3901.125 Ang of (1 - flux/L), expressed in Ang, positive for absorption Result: 4.9 Ang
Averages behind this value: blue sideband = 10.7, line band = 13.5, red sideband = 17.8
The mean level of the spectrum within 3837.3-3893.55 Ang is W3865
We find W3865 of 12.5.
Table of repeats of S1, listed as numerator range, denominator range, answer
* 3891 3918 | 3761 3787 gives 1.22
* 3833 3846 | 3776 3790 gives 0.53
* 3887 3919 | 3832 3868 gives 1.66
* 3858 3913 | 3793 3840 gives 1.25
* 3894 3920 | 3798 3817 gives 1.26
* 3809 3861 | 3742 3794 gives 0.78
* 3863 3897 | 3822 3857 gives 1.34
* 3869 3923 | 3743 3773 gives 1.24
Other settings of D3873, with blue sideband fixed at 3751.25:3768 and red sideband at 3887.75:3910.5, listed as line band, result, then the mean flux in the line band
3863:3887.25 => 5.3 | 12.9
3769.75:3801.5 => -2.3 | 16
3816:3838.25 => 8.2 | 9.87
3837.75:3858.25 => 5.7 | 11.6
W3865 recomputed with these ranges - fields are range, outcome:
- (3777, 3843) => 13.4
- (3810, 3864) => 11.4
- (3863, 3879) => 13.3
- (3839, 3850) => 11.6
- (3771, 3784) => 17.2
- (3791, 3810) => 14.8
